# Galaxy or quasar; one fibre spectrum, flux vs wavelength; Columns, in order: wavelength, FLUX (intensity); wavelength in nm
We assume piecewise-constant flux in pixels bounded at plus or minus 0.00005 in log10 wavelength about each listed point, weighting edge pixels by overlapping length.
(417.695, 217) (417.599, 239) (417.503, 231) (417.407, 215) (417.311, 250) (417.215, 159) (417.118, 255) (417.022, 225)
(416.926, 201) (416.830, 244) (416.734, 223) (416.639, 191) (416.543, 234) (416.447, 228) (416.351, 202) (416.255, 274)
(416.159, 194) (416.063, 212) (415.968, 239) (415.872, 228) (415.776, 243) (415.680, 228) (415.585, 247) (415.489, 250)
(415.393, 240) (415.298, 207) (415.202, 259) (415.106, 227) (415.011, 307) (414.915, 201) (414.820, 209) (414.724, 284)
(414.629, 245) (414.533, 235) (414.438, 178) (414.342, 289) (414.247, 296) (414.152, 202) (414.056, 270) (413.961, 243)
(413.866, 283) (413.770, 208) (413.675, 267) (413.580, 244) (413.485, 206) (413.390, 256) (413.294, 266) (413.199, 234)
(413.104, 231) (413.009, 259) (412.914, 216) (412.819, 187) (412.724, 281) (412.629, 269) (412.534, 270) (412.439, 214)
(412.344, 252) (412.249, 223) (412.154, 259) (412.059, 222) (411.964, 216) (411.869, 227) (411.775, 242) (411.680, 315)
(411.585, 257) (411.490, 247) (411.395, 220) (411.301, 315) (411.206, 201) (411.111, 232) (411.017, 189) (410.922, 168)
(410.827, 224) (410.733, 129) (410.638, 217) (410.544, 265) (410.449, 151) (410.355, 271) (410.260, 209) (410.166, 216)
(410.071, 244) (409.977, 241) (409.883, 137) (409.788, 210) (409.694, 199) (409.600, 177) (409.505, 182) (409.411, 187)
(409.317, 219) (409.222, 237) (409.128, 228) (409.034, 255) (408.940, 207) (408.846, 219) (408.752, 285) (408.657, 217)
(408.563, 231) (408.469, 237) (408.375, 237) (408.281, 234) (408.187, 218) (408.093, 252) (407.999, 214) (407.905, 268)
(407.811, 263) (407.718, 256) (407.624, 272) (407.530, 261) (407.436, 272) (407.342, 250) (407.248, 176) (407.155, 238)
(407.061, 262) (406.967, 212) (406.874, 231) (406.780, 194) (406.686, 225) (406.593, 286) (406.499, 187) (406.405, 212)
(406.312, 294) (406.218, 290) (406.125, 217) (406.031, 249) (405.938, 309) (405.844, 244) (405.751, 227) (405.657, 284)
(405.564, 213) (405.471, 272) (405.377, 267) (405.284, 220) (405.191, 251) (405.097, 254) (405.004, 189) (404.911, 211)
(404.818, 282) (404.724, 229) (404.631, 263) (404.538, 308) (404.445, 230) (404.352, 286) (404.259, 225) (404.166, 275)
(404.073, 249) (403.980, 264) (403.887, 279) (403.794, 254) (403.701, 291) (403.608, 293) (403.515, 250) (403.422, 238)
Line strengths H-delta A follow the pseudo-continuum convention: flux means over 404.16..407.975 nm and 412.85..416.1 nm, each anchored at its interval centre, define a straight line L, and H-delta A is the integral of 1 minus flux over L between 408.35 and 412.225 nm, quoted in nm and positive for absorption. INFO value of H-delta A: 0.34 nm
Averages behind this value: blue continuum 247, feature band 223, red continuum 241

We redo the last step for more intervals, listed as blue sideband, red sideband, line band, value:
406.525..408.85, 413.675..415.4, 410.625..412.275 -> 0.10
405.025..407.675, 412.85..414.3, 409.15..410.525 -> 0.21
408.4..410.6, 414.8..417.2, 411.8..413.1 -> -0.08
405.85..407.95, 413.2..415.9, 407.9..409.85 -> 0.18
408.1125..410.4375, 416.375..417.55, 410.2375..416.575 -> -0.45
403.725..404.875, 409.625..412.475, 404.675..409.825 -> 0.18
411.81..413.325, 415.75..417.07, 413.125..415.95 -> -0.14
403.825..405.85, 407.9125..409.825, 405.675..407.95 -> -0.08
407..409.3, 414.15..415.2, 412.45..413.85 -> 0.01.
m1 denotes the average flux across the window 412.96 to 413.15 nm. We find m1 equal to 245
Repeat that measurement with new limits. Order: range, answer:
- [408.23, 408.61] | 235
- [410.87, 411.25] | 198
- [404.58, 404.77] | 248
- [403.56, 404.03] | 276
